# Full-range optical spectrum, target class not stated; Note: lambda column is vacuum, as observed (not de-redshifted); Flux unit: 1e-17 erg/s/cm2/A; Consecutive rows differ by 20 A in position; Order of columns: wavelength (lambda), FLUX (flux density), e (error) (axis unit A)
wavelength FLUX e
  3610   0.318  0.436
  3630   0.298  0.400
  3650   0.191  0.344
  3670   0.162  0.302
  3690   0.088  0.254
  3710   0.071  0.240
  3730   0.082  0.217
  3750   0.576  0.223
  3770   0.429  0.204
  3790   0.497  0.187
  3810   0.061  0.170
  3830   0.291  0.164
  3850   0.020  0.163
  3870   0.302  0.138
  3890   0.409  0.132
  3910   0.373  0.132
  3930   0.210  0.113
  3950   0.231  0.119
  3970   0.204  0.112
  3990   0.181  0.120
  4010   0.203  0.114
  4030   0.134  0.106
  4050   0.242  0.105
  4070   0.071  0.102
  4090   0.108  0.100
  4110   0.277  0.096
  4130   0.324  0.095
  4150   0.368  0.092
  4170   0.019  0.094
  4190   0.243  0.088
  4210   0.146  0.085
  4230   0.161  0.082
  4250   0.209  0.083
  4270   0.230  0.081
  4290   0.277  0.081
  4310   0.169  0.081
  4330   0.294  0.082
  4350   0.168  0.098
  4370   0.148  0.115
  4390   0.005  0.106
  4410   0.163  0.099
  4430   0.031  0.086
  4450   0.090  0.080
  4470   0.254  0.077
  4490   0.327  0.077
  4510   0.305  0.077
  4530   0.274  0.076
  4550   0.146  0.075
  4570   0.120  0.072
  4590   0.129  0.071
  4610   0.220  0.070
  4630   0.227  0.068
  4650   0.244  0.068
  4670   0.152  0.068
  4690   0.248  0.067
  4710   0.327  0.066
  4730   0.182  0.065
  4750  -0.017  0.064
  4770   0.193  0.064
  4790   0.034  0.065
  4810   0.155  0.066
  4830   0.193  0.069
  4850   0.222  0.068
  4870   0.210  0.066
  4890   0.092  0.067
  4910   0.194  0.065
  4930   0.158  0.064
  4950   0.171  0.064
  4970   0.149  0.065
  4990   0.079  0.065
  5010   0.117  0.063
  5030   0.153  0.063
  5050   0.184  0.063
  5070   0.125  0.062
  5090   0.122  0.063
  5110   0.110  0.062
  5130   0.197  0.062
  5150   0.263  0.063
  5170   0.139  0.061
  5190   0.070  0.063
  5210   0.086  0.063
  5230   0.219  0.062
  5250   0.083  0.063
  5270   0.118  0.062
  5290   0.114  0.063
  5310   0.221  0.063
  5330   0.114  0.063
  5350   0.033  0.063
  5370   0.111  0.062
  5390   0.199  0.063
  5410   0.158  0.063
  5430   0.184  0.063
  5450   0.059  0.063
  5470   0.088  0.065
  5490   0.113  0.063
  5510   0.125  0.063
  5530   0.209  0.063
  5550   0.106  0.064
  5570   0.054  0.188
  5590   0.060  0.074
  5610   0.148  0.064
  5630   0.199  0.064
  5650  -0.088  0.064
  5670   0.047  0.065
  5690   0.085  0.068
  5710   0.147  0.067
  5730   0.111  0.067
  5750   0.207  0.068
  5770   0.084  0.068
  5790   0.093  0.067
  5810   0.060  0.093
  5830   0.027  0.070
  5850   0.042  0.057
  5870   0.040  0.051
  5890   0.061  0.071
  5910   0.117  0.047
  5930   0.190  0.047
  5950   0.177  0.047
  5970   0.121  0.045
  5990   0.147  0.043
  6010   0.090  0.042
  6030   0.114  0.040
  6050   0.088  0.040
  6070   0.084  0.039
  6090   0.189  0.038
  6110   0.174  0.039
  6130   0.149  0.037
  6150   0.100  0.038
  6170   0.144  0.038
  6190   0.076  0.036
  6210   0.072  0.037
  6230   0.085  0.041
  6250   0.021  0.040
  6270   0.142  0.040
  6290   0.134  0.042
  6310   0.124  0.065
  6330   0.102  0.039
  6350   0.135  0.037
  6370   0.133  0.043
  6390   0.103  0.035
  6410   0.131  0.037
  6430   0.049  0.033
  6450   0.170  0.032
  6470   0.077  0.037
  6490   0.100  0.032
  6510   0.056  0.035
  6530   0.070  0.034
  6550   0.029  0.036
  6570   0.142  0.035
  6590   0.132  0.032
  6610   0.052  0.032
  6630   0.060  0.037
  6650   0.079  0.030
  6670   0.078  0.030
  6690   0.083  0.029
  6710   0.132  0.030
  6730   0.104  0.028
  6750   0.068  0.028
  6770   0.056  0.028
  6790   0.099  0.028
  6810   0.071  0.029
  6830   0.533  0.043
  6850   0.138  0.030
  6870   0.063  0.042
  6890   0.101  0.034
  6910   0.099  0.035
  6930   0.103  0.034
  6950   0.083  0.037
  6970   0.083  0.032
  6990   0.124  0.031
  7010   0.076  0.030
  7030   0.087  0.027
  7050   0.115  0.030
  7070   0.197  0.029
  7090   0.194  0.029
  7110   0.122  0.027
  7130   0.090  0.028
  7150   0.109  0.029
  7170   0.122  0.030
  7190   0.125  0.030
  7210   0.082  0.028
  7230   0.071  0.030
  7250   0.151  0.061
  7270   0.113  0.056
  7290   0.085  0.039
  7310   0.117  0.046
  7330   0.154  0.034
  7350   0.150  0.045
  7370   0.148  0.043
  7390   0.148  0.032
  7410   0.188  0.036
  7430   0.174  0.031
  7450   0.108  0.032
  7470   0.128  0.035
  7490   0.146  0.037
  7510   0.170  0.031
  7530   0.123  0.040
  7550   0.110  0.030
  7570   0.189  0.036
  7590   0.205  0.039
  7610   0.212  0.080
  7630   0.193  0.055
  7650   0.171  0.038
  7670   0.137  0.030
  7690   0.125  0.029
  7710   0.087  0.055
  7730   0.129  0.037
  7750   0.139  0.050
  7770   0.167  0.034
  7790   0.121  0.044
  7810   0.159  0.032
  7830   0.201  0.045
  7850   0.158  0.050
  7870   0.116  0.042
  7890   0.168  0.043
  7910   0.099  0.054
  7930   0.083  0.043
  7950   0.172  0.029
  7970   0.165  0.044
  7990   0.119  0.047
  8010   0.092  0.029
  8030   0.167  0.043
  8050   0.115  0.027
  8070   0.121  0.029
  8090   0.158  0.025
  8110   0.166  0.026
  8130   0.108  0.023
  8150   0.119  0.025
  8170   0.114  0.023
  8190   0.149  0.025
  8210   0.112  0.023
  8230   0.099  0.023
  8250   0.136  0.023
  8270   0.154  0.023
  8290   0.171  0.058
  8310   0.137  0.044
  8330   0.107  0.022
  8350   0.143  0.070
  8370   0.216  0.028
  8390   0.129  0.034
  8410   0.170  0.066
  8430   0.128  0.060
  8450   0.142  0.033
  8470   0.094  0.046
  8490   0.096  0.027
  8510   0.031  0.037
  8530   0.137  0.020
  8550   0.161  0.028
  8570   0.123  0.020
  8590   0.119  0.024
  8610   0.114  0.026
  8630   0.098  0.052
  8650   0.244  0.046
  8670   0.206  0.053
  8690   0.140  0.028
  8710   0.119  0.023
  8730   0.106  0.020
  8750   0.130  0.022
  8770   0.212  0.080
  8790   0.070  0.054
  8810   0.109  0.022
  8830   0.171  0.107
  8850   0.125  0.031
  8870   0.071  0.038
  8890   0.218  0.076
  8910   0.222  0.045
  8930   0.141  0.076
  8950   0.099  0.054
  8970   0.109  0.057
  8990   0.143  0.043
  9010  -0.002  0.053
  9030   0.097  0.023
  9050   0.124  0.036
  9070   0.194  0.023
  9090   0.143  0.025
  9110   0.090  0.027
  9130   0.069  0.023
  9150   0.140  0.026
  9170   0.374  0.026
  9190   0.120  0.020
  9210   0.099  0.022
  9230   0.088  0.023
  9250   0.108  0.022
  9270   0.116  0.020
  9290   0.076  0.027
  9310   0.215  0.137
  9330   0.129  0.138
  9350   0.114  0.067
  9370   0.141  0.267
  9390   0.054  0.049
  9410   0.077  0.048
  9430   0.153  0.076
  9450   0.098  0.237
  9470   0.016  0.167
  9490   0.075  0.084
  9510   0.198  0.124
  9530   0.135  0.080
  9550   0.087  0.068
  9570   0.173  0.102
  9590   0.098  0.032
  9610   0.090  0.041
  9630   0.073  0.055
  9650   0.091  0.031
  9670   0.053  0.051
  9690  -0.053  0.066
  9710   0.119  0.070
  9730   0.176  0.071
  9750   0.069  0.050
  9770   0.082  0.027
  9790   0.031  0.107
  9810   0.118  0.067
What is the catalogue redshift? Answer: 0.83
